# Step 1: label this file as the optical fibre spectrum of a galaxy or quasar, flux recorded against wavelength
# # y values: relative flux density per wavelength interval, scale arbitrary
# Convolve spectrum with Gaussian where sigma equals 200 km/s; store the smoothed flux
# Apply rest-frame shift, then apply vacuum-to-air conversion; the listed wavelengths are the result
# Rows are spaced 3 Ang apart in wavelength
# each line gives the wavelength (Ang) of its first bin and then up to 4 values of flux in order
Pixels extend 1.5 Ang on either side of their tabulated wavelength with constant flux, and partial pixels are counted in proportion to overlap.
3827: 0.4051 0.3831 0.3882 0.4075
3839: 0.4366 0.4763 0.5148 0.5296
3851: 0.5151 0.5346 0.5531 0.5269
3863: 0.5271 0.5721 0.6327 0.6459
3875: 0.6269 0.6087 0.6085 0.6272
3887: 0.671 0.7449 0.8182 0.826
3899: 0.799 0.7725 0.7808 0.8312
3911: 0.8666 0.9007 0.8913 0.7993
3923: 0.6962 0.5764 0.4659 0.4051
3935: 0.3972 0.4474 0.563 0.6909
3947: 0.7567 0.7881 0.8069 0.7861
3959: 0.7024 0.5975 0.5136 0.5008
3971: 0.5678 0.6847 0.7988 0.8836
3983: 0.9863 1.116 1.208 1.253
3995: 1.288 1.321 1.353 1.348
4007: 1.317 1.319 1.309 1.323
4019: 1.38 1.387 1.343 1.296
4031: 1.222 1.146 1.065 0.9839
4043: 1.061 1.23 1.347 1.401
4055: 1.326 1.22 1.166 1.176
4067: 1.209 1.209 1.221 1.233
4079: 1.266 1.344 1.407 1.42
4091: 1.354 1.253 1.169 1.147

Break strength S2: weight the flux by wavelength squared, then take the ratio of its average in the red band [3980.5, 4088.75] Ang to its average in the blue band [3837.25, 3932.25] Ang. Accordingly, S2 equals 2.07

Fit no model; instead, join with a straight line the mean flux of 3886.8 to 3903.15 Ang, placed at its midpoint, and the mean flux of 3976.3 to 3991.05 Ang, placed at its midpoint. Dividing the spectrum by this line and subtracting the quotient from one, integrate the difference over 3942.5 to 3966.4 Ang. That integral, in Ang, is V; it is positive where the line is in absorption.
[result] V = 5.9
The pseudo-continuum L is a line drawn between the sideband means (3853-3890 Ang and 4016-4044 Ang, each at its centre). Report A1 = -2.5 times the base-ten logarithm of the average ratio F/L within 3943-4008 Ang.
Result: 0.112 mag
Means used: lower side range 0.601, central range 0.92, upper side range 1.22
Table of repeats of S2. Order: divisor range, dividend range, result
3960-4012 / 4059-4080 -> 1.25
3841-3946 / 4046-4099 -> 2.17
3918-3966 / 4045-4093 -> 2.18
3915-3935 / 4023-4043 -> 1.97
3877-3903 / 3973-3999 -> 1.55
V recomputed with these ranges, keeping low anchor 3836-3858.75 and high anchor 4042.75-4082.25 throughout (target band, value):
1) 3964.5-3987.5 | 4.5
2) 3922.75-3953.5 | 8.7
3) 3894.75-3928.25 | -3.1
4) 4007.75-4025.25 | -4.1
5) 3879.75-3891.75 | -0.6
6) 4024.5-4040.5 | -0.5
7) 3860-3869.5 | 0.0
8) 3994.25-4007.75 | -3.8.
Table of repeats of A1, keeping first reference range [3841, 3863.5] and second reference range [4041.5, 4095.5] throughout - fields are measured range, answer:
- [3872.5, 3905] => -0.10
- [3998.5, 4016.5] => -0.25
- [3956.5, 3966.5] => 0.40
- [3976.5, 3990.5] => -0.04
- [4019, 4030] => -0.20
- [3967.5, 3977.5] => 0.42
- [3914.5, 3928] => 0.02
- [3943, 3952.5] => 0.13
